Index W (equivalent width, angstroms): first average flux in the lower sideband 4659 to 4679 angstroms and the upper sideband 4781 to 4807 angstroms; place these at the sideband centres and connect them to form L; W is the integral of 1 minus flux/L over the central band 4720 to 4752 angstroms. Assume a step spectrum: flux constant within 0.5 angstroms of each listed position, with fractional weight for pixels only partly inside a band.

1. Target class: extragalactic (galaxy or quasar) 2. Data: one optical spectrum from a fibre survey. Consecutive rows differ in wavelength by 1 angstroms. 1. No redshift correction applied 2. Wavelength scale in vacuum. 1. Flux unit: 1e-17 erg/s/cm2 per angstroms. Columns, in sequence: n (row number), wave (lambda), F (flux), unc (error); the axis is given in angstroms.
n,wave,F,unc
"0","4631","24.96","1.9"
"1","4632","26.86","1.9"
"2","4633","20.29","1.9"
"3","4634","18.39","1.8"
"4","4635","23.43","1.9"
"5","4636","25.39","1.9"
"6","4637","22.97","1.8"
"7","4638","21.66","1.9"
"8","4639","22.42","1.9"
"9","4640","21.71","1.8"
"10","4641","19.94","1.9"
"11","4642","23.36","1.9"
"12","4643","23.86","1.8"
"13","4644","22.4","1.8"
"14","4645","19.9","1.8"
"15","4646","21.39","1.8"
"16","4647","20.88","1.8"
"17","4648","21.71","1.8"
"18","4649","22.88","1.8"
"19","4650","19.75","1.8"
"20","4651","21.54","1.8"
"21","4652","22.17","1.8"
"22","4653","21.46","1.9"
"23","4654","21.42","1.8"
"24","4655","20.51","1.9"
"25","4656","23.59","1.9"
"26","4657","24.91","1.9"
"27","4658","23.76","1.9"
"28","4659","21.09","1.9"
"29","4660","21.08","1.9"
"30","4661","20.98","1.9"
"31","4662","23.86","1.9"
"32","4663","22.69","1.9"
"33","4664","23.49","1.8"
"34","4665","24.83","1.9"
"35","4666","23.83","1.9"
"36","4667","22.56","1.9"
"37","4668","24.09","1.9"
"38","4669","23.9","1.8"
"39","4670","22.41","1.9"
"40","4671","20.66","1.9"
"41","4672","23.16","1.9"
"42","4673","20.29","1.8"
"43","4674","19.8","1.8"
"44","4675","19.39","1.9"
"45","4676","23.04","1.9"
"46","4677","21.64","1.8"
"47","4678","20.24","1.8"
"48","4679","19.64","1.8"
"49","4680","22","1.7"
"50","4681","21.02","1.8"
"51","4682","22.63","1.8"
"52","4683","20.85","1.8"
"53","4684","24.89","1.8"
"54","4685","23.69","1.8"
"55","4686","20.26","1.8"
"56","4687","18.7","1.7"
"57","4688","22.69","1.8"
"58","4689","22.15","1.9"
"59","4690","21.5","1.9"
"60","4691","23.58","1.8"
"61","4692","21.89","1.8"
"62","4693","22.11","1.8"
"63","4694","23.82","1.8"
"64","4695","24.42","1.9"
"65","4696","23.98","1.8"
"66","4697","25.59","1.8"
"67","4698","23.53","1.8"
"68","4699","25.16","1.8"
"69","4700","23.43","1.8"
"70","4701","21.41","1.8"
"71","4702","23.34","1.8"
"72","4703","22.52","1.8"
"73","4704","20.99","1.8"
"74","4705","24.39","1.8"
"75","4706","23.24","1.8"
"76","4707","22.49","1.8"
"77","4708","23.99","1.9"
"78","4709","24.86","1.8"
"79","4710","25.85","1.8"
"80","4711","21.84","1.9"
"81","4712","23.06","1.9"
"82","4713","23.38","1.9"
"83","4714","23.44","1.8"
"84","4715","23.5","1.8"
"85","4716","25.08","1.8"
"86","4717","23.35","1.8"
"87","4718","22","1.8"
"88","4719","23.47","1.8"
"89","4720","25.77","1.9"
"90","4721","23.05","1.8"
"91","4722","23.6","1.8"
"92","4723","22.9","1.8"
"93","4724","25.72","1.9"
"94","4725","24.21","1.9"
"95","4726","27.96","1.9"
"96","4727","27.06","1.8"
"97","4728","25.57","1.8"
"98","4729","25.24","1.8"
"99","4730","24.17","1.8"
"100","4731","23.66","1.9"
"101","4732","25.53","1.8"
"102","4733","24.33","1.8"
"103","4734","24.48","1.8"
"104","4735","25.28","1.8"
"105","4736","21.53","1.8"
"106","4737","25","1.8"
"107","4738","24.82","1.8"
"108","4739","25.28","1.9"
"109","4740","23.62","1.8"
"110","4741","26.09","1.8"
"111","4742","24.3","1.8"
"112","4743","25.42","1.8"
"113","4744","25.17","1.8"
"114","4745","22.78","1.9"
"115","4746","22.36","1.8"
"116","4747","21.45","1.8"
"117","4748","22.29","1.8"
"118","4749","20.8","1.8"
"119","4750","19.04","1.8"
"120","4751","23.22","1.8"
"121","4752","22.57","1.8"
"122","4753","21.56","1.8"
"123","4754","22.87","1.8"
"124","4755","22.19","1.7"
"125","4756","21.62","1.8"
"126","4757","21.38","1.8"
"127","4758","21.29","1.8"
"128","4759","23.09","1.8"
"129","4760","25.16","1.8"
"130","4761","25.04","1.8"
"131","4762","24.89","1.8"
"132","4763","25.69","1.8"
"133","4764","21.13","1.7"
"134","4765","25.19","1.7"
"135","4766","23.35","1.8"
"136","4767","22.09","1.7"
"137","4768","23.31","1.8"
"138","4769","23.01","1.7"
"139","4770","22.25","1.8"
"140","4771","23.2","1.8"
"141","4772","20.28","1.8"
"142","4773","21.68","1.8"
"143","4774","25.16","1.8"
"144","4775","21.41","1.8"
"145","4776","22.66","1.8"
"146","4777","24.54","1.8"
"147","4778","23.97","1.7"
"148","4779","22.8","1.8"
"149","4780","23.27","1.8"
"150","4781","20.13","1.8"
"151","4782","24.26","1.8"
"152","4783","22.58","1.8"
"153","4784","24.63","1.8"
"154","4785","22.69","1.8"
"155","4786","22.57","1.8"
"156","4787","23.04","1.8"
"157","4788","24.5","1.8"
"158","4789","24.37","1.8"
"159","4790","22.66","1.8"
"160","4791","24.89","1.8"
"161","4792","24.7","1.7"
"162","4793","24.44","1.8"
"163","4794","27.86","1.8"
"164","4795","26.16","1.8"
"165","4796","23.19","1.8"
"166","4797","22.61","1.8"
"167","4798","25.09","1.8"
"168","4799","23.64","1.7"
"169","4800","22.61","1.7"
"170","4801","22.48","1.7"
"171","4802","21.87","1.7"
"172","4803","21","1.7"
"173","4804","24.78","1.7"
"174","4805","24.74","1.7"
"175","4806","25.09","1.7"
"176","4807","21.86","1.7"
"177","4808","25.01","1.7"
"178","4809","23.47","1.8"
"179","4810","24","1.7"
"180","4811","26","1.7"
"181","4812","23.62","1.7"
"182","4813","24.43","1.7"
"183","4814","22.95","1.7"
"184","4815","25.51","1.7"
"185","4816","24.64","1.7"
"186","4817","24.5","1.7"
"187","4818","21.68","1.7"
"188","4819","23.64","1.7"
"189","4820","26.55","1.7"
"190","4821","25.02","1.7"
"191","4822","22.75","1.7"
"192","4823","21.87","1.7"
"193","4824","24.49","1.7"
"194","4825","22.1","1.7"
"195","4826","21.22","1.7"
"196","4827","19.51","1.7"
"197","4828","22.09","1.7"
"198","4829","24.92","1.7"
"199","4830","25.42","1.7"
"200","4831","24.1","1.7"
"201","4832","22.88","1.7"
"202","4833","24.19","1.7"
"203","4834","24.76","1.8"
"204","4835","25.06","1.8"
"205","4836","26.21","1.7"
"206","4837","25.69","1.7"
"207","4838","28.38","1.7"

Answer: -1.5 angstroms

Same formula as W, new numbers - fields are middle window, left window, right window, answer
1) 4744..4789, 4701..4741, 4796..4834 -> 1.9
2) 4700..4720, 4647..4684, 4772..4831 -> -0.7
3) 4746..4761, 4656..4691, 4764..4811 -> 0.6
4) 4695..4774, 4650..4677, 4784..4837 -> -1.9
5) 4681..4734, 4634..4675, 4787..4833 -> -1.9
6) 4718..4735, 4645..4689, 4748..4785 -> -1.7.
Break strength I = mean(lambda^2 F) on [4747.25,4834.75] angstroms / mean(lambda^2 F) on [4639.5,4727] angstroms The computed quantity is 1.08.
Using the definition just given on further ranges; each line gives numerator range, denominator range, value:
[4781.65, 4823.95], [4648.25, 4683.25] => 1.15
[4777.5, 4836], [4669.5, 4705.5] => 1.12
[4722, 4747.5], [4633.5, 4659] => 1.16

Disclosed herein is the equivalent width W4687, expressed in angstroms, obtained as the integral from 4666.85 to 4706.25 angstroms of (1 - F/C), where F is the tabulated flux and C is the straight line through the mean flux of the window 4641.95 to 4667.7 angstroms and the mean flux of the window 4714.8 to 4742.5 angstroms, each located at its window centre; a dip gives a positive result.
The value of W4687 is 1.5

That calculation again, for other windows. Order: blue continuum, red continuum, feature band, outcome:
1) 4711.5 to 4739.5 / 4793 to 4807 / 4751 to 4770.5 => 0.9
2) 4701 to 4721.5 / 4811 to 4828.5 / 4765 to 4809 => 0.0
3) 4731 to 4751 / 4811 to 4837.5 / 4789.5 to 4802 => -0.2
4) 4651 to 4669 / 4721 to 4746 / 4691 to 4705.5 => 0.2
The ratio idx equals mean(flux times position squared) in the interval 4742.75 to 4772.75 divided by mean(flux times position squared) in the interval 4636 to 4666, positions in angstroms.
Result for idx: 1.1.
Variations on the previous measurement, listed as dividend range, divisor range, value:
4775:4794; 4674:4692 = 1.14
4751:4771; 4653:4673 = 1.06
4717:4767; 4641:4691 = 1.11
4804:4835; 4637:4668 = 1.15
